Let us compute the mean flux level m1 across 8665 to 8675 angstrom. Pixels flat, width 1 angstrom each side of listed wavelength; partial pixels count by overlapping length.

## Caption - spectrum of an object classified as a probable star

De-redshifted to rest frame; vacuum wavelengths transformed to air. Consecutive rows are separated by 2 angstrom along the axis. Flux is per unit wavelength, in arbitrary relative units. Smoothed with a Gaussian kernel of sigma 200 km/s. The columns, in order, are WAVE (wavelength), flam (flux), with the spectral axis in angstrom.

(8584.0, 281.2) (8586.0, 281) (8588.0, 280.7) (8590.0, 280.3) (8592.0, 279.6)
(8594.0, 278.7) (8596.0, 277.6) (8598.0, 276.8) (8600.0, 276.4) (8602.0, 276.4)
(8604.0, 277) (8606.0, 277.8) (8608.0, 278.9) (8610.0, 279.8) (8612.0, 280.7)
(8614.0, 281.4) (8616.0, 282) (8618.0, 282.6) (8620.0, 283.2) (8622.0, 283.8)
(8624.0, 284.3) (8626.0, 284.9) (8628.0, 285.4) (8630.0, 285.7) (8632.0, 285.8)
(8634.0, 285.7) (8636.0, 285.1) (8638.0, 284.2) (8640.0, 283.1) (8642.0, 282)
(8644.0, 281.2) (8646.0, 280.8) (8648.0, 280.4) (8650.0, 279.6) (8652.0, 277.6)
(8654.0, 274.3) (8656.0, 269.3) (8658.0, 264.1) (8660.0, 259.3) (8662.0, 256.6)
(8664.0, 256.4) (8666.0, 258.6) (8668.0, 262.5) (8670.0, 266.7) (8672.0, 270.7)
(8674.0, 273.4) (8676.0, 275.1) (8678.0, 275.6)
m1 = 266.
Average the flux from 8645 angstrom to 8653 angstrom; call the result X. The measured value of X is 280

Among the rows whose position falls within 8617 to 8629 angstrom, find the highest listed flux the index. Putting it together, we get 285.4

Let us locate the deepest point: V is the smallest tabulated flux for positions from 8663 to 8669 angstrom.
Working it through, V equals 256.4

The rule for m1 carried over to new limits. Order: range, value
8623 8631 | 285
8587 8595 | 280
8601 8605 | 277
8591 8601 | 278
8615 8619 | 282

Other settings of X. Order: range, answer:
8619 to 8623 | 284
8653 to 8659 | 269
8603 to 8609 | 278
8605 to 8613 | 279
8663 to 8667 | 258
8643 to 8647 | 281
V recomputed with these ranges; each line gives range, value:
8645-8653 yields 277.6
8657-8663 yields 256.6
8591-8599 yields 276.8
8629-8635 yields 285.7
